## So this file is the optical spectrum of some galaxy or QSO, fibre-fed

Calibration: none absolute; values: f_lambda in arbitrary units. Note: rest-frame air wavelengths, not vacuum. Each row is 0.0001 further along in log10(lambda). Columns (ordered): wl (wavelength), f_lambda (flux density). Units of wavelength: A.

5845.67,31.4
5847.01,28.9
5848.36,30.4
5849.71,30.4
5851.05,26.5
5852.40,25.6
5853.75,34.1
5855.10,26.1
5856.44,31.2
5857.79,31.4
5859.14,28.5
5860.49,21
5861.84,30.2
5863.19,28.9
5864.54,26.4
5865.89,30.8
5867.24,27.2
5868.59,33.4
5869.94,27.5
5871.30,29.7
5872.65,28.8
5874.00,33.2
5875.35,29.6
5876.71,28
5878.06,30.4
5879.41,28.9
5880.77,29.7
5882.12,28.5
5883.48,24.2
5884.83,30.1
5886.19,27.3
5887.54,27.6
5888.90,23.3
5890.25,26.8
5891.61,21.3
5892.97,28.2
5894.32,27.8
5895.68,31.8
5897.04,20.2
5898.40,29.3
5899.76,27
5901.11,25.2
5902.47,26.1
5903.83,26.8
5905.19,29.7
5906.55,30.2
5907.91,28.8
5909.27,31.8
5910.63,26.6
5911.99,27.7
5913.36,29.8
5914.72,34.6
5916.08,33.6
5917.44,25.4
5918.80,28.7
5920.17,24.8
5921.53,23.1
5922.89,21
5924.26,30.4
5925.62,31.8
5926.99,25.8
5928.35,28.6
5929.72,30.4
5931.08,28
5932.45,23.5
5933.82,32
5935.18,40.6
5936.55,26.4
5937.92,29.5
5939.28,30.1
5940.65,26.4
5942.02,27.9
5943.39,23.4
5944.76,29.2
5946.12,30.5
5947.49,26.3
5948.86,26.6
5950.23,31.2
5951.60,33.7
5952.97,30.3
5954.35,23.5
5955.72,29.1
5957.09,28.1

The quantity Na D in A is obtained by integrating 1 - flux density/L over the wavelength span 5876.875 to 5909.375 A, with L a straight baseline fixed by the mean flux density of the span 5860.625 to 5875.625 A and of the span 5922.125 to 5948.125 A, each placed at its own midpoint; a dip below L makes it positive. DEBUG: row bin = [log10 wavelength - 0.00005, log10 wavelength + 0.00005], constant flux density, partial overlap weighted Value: 1.7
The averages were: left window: 29.3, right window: 28.5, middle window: 27.5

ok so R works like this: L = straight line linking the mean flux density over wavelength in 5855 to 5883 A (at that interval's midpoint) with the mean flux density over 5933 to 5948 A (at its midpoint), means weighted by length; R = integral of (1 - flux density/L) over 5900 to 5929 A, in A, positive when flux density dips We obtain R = 1.1 A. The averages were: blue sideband 29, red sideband 29.3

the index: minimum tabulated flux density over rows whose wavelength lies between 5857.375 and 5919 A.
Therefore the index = 20.2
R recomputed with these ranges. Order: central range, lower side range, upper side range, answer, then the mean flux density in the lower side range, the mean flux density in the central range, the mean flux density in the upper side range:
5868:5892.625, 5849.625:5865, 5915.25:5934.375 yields -0.1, 28.3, 28.2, 27.7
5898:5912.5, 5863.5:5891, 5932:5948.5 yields 0.3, 28.6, 28.1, 28.9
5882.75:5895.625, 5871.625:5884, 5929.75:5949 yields 1.1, 29.1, 26.6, 28.7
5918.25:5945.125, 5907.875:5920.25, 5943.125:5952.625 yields 1.0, 29.4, 28.1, 29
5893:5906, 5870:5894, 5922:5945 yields 0.4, 28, 27.2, 28.5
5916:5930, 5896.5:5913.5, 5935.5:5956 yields 0.4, 27.6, 27.3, 28.5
